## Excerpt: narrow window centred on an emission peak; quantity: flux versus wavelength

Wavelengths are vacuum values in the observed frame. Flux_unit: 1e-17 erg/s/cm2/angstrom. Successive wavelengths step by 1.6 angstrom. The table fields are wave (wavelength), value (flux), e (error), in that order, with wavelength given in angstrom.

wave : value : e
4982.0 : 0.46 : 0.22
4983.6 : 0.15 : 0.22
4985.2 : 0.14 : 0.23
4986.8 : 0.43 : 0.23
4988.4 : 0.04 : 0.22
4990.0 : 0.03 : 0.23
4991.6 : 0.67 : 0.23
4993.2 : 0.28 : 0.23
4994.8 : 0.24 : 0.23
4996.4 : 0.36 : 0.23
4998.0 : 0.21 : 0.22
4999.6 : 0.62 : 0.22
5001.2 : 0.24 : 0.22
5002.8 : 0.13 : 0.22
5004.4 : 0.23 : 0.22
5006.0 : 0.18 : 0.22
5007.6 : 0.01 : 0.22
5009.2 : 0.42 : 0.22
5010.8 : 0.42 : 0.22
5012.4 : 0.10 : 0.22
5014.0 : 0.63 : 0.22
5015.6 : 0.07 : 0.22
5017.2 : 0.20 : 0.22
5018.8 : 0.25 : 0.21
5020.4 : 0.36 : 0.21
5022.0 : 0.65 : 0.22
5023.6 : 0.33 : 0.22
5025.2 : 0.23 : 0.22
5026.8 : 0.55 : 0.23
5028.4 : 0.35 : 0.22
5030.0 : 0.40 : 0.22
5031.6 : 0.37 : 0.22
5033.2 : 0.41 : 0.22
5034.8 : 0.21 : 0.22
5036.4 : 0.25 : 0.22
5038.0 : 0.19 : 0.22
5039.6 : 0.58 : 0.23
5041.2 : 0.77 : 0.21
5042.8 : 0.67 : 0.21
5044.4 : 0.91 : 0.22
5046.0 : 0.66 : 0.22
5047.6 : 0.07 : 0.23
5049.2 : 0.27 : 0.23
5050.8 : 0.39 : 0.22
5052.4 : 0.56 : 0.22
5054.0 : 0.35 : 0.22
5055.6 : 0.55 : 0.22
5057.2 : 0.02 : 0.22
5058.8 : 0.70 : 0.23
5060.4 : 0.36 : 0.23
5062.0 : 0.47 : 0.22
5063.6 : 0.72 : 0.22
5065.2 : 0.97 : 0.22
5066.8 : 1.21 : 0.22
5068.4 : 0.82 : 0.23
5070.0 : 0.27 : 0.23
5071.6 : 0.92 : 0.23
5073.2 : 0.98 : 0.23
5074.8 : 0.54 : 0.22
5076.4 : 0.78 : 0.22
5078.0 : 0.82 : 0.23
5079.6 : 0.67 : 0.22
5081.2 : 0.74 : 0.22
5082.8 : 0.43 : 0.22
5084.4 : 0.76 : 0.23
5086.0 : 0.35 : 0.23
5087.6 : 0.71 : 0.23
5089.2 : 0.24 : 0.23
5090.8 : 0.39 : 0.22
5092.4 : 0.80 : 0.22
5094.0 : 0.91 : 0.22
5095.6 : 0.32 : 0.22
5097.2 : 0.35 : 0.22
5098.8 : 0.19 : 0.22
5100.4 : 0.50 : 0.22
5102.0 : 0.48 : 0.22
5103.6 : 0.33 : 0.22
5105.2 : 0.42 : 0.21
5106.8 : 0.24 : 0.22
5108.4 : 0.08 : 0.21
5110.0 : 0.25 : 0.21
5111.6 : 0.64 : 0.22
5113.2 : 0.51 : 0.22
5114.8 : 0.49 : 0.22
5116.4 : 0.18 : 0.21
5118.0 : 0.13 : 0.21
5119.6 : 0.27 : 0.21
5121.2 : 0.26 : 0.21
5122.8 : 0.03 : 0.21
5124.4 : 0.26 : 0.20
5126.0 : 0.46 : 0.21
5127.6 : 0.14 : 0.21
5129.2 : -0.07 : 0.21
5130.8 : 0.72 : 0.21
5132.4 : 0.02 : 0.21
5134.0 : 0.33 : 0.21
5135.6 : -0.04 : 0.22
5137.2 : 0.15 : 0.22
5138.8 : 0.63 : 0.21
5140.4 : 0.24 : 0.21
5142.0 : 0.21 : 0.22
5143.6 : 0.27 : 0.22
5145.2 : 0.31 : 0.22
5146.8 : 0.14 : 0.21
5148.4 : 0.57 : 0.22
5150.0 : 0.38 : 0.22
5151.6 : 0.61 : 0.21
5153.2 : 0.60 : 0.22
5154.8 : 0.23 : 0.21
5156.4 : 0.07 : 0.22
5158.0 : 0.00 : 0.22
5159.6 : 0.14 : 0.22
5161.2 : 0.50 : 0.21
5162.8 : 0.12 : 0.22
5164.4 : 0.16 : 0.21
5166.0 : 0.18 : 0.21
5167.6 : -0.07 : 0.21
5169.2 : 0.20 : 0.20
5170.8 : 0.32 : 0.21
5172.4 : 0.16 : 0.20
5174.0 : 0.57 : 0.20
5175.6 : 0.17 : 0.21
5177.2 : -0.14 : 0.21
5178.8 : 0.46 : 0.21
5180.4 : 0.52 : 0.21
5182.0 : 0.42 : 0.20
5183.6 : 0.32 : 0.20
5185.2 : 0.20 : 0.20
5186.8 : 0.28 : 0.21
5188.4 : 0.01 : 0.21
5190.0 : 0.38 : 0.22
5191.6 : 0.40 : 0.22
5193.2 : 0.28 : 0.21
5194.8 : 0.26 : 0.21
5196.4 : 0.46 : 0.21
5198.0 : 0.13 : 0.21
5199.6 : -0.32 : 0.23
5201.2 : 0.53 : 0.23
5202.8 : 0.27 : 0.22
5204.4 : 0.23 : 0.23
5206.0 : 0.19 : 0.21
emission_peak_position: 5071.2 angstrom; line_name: C IV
